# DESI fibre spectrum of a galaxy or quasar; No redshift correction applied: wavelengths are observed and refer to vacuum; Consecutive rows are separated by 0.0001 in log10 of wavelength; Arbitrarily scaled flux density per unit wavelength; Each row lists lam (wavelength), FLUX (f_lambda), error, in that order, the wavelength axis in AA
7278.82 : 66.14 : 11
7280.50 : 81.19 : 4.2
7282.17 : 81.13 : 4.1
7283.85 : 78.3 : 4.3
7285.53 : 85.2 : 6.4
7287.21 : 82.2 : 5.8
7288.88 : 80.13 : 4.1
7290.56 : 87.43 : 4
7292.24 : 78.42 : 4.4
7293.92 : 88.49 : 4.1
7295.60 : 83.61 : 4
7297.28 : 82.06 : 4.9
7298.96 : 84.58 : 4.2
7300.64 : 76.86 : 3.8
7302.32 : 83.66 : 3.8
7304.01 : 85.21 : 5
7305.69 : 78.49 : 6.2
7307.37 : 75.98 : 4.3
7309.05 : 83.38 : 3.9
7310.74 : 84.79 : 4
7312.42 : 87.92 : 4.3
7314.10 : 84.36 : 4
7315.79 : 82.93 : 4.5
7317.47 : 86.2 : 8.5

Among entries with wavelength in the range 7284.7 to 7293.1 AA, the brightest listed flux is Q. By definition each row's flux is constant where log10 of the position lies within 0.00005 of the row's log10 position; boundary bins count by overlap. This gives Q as 87.43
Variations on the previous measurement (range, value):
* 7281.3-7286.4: 85.2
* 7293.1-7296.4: 88.49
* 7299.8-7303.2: 83.66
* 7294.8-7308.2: 85.21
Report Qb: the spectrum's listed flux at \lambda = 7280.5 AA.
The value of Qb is 81.19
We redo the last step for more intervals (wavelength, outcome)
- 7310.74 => 84.79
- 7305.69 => 78.49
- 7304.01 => 85.21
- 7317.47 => 86.2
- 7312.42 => 87.92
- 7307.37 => 75.98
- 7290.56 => 87.43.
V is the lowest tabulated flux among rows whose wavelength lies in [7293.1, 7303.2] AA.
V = 76.86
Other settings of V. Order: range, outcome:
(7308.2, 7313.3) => 83.38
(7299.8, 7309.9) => 75.98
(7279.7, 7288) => 78.3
